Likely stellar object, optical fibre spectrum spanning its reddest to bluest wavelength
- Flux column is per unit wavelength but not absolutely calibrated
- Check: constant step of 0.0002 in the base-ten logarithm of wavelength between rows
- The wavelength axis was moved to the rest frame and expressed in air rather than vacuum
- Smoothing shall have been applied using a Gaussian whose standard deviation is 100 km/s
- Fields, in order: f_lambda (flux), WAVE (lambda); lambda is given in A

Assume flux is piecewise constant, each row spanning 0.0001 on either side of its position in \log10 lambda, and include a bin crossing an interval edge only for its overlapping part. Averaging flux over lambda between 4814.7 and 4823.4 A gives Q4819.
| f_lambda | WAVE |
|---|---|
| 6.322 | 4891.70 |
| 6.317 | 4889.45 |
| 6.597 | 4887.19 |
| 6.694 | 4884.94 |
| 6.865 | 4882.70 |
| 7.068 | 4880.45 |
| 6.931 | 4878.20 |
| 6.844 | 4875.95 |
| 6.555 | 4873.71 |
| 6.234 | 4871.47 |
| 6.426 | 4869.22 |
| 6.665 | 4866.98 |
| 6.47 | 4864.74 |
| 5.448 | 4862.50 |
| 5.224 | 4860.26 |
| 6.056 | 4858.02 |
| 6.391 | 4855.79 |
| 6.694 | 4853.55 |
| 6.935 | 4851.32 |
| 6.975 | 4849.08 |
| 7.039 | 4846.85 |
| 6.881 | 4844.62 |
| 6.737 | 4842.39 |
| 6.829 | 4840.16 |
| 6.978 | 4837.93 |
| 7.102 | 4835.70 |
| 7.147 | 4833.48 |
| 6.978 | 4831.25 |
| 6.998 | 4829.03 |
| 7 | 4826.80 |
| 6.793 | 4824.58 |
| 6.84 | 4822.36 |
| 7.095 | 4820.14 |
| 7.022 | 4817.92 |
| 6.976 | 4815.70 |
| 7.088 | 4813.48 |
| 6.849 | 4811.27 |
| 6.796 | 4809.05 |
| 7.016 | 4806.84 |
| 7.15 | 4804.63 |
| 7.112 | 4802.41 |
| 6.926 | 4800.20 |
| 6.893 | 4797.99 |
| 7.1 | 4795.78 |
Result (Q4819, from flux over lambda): 6.98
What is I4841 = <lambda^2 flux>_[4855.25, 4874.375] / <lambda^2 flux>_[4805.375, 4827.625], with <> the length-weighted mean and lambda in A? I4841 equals 0.90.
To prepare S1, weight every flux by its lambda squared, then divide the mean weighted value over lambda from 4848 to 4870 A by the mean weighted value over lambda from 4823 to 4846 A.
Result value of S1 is 0.92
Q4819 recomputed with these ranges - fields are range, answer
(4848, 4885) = 6.49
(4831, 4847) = 6.96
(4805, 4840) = 6.98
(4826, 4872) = 6.63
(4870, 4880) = 6.66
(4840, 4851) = 6.9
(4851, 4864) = 6.09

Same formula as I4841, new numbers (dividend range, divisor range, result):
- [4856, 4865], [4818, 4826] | 0.85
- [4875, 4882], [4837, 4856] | 1.03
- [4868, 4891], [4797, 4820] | 0.98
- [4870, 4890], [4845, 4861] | 1.04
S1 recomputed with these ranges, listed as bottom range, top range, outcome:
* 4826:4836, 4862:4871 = 0.91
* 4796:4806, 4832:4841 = 1.01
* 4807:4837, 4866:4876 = 0.95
